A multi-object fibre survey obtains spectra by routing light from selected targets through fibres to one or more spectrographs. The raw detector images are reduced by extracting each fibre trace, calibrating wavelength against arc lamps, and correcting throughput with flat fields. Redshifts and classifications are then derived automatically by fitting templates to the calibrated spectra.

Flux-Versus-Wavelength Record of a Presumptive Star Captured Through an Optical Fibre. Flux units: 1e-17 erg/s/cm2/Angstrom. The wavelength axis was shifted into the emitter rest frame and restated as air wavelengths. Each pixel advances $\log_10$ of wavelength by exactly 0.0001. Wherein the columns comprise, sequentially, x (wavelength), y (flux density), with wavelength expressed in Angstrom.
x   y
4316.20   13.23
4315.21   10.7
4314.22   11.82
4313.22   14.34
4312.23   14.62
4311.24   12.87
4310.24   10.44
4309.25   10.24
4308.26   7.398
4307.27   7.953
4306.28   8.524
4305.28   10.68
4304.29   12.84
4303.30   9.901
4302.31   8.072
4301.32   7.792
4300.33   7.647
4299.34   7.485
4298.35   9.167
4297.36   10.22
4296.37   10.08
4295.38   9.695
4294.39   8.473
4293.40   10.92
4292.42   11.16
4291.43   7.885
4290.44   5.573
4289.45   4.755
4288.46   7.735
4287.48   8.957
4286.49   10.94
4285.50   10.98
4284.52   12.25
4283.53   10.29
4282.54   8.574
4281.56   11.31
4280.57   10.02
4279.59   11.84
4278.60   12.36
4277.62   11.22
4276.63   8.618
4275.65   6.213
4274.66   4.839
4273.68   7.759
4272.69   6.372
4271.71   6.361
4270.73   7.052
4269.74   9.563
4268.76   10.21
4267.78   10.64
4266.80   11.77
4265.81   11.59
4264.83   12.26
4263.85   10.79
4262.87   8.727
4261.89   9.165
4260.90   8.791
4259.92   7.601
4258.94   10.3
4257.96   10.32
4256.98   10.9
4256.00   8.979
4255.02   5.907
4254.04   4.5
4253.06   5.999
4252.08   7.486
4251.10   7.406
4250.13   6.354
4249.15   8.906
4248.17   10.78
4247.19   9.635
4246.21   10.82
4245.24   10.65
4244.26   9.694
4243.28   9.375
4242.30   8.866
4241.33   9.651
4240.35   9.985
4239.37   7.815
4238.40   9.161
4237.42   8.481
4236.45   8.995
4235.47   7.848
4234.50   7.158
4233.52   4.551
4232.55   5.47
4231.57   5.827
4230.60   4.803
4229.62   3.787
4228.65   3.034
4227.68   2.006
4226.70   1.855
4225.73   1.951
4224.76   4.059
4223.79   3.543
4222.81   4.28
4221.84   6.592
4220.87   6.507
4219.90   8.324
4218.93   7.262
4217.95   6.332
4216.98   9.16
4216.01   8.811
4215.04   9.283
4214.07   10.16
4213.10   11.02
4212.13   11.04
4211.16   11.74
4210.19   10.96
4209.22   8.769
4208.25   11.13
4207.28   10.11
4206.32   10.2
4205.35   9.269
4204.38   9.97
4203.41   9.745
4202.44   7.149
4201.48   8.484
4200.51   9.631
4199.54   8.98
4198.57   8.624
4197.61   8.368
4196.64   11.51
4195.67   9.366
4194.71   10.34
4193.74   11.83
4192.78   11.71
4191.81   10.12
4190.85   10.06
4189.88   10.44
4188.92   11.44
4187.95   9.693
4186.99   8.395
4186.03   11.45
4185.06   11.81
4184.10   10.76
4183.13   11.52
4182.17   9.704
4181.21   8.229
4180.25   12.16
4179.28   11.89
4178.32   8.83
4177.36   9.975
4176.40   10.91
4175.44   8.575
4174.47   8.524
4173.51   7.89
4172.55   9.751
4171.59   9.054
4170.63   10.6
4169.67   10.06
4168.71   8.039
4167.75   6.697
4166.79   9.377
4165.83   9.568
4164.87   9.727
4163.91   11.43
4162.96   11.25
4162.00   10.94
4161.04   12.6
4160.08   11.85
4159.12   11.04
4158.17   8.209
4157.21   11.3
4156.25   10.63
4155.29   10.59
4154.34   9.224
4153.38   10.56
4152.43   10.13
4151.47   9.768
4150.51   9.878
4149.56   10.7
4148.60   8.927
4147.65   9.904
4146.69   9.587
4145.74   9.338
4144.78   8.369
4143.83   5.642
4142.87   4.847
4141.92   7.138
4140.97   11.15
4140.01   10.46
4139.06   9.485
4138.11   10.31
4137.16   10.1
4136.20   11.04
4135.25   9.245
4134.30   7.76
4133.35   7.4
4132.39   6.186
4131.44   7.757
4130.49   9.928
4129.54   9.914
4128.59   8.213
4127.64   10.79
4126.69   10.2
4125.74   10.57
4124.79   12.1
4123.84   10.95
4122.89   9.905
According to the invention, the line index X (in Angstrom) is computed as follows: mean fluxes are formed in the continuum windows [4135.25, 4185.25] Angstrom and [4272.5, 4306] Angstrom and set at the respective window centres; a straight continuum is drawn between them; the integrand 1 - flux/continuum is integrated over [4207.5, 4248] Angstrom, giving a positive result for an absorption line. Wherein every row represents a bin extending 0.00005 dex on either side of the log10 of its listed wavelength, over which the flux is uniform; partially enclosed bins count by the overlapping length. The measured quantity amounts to 8.01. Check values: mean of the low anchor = 9.79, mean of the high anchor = 9.21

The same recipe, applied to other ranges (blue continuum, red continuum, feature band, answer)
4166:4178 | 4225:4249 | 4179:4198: -4.2 Angstrom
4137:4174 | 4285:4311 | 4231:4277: 3.8 Angstrom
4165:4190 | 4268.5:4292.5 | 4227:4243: 4.4 Angstrom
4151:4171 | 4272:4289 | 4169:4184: 0.3 Angstrom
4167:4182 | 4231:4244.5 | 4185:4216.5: -4.3 Angstrom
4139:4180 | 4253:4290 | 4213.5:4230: 6.4 Angstrom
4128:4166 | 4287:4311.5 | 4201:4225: 1.9 Angstrom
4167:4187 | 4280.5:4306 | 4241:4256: 1.7 Angstrom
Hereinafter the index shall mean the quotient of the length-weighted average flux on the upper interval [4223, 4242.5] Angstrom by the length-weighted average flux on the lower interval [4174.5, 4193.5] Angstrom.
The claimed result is 0.6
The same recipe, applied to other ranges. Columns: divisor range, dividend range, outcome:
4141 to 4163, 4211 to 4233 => 0.65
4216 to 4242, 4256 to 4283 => 1.53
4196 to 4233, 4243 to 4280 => 1.18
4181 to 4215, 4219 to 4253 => 0.69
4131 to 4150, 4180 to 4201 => 1.17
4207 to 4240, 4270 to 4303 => 1.25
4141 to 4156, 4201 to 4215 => 1.10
